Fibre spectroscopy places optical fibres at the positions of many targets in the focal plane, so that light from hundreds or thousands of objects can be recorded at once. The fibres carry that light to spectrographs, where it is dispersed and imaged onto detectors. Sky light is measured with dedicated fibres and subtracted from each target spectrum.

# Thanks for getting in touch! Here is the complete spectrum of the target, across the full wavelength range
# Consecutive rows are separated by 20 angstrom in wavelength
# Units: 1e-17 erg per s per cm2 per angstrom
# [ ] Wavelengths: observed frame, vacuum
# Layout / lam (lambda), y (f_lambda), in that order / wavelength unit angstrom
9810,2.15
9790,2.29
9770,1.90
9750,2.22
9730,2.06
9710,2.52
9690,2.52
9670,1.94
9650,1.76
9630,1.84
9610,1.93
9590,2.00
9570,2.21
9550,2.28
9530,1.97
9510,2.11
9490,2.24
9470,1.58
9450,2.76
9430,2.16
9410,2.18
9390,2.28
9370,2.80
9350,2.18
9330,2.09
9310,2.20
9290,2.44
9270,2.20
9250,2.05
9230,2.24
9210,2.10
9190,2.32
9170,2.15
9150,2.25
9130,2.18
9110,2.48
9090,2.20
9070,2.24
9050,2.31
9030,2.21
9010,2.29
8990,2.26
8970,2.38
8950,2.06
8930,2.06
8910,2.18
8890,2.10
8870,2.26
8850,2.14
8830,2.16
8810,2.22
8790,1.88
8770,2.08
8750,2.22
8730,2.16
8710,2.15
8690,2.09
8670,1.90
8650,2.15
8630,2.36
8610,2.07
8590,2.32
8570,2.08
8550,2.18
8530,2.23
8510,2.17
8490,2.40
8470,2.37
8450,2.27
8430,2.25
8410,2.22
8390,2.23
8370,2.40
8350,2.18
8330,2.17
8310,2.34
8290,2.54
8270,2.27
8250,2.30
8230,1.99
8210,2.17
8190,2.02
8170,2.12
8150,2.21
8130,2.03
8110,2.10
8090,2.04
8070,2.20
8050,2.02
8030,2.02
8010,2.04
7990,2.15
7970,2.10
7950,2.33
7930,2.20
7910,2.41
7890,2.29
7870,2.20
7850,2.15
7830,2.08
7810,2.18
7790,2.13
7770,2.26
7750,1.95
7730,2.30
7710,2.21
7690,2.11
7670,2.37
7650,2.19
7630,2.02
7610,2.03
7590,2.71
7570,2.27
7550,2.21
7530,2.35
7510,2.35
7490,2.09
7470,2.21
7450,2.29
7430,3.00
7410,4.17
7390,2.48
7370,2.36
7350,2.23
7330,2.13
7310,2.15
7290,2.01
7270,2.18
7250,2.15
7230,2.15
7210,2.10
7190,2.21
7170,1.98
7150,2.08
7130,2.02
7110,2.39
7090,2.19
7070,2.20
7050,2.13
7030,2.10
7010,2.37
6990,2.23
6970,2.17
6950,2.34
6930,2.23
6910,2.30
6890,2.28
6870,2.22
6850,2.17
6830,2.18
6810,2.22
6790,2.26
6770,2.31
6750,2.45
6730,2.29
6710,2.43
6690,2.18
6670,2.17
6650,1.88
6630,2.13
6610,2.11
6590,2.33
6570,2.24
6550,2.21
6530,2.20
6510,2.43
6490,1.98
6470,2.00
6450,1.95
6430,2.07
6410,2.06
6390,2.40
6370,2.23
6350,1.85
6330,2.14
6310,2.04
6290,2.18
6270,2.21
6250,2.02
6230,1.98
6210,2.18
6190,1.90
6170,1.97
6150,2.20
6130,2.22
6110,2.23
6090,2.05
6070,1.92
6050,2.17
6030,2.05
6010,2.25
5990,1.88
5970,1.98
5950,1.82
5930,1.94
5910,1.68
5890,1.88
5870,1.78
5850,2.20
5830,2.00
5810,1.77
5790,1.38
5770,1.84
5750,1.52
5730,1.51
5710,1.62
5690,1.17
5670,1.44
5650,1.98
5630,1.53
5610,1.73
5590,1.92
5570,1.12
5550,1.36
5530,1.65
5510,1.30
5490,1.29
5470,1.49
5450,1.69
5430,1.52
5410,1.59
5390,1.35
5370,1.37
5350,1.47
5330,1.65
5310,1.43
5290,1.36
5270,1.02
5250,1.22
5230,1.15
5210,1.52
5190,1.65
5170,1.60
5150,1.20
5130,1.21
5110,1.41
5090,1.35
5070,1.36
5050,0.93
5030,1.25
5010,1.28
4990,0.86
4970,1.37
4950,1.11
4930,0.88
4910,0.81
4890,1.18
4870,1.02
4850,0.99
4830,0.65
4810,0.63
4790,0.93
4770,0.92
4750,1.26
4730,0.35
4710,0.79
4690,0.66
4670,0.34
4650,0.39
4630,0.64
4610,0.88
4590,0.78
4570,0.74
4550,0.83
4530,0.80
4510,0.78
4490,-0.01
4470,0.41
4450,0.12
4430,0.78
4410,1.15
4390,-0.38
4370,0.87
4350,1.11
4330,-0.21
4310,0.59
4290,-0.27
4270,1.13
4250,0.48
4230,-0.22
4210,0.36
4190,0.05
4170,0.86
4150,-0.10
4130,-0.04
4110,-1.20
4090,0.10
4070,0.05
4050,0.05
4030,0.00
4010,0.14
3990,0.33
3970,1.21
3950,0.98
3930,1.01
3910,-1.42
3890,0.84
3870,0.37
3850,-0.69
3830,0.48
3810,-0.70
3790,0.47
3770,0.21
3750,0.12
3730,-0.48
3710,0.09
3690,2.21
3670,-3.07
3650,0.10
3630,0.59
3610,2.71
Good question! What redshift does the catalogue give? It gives 0.13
